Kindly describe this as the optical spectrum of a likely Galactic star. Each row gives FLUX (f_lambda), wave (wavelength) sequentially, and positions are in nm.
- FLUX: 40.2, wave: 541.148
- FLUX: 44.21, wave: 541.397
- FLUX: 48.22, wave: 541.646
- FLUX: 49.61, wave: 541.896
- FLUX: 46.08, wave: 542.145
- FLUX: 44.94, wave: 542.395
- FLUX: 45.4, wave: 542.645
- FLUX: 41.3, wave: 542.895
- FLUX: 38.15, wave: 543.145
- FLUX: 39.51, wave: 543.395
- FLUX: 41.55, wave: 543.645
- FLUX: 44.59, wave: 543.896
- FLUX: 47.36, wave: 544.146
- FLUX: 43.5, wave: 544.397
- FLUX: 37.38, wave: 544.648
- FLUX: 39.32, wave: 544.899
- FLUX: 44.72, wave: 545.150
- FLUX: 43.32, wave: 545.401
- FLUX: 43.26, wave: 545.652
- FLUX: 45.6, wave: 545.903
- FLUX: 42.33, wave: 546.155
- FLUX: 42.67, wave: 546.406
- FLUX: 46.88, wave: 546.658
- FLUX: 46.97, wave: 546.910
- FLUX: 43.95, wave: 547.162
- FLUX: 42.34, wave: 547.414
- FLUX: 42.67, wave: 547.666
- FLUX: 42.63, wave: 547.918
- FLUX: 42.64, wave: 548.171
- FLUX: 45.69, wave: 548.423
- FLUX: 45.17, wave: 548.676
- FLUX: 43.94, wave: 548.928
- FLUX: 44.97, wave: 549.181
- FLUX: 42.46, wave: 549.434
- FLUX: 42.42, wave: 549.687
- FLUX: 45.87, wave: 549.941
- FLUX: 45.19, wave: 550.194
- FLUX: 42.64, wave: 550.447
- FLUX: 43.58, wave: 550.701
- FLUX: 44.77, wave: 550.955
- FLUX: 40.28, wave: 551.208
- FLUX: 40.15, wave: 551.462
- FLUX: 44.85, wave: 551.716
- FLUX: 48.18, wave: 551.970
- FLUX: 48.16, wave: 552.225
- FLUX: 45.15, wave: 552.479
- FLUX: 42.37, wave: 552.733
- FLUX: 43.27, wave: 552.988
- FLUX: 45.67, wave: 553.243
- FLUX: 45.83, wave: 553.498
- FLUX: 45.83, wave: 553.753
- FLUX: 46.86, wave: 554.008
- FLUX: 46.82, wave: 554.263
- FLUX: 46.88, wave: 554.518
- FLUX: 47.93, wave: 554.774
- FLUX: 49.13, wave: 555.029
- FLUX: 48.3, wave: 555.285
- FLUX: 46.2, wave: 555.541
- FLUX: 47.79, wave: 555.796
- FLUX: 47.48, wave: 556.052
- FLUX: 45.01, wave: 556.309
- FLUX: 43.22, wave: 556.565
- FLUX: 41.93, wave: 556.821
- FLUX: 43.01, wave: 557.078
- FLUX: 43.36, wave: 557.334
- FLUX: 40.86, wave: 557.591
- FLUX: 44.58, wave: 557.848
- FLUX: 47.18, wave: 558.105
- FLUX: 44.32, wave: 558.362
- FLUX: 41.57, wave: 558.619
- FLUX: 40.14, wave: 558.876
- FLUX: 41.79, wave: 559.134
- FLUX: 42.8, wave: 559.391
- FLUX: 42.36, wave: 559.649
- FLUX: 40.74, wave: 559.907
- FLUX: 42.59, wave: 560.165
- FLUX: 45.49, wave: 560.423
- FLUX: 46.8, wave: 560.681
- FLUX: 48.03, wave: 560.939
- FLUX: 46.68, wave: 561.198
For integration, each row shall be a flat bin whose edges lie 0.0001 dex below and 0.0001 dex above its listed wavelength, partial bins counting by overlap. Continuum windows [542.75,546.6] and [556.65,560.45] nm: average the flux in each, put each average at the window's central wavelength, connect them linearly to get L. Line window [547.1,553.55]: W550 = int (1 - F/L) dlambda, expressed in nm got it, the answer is -0.22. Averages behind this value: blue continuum 42.4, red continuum 42.8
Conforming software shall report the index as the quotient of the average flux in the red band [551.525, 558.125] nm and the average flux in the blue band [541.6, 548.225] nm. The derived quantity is 1.05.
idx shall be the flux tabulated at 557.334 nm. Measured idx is 43.36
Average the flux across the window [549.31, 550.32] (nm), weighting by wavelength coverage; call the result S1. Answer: 44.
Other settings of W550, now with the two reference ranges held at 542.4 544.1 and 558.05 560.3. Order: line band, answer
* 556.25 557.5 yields -0.02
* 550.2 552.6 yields -0.11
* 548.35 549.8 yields -0.06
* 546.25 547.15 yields -0.06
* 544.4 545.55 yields 0.02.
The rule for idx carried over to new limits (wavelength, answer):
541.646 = 48.22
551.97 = 48.18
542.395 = 44.94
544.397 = 43.5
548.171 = 42.64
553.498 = 45.83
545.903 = 45.6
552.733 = 42.37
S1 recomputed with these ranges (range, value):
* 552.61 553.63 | 44.3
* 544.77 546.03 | 43.2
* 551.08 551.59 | 40.3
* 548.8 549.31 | 44.5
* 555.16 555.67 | 47.3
